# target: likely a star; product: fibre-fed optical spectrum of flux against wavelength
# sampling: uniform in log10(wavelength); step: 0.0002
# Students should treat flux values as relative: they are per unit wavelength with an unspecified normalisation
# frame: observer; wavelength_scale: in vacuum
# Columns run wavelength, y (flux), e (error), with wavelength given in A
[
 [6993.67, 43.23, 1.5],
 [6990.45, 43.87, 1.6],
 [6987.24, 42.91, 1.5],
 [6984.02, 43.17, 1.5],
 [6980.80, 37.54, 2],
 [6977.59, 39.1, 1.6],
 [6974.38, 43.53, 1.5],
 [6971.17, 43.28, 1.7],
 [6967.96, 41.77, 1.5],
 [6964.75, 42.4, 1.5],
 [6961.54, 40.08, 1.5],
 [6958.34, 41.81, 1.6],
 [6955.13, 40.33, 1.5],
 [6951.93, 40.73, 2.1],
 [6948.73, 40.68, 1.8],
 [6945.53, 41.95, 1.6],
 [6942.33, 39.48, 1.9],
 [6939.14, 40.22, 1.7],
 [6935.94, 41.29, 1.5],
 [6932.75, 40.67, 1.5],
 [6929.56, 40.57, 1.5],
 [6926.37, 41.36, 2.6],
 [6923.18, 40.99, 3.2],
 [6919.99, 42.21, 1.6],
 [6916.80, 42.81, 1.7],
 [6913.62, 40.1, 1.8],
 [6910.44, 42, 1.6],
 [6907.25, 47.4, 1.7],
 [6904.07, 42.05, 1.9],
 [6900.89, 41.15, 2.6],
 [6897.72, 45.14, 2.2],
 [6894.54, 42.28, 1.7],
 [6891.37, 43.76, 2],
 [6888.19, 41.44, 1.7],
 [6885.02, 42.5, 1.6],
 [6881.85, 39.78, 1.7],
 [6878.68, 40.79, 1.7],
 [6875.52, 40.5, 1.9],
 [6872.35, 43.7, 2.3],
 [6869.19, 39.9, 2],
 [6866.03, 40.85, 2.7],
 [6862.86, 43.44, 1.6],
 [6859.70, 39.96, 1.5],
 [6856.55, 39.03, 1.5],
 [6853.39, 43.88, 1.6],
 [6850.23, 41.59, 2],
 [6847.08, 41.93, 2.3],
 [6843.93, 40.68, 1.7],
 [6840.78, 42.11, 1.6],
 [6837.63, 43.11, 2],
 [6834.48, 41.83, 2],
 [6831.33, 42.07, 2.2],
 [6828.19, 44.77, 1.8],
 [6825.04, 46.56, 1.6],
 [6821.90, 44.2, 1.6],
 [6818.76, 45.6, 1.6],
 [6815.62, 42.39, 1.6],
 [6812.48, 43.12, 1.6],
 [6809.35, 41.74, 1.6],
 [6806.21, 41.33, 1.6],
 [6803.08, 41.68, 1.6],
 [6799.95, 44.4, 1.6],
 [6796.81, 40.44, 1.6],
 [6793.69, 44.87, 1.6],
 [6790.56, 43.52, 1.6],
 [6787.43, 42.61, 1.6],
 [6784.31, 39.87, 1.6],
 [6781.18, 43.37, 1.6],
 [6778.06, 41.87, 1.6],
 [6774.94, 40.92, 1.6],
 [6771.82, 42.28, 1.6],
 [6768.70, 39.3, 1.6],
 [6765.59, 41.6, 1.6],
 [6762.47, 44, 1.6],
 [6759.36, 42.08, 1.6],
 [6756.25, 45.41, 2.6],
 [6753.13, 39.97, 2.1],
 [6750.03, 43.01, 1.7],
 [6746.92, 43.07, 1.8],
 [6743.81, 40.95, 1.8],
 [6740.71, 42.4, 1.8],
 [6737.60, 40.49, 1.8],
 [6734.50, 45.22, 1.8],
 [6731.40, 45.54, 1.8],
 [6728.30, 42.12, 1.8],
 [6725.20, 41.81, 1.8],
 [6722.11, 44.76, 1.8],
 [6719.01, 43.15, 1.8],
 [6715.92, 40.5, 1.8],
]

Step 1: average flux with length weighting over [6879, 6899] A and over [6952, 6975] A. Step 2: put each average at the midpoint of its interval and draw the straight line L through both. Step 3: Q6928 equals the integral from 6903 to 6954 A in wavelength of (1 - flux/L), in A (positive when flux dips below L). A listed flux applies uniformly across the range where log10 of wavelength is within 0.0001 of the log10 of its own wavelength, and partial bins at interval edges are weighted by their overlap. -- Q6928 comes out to 0.60 A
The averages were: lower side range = 42.3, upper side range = 41.7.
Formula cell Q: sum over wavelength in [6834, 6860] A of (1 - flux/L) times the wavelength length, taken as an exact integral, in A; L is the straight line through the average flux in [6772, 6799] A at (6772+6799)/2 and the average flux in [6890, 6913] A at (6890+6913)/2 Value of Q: 0.7 A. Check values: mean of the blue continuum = 42.2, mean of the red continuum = 43.3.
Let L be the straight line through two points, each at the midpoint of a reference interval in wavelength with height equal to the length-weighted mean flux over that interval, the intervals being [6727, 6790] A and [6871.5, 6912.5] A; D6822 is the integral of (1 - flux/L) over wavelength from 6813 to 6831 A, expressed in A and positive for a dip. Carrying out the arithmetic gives -0.87 A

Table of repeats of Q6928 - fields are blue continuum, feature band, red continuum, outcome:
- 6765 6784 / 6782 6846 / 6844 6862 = -2.3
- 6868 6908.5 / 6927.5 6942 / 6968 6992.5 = 0.5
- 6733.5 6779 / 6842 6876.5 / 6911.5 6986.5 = 0.2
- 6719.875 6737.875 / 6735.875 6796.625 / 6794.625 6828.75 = 1.8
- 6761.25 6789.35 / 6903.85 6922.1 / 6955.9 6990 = -0.5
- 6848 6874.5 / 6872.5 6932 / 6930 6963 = -1.3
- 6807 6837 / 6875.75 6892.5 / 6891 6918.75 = 0.6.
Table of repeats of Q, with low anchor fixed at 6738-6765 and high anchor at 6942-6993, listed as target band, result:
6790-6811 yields -0.1 A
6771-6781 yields 0.1 A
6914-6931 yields 0.1 A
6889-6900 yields -0.4 A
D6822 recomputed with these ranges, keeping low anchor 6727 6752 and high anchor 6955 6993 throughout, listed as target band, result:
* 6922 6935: 0.3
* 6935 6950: 0.4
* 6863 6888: 0.5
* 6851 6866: 0.3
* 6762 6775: 0.4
